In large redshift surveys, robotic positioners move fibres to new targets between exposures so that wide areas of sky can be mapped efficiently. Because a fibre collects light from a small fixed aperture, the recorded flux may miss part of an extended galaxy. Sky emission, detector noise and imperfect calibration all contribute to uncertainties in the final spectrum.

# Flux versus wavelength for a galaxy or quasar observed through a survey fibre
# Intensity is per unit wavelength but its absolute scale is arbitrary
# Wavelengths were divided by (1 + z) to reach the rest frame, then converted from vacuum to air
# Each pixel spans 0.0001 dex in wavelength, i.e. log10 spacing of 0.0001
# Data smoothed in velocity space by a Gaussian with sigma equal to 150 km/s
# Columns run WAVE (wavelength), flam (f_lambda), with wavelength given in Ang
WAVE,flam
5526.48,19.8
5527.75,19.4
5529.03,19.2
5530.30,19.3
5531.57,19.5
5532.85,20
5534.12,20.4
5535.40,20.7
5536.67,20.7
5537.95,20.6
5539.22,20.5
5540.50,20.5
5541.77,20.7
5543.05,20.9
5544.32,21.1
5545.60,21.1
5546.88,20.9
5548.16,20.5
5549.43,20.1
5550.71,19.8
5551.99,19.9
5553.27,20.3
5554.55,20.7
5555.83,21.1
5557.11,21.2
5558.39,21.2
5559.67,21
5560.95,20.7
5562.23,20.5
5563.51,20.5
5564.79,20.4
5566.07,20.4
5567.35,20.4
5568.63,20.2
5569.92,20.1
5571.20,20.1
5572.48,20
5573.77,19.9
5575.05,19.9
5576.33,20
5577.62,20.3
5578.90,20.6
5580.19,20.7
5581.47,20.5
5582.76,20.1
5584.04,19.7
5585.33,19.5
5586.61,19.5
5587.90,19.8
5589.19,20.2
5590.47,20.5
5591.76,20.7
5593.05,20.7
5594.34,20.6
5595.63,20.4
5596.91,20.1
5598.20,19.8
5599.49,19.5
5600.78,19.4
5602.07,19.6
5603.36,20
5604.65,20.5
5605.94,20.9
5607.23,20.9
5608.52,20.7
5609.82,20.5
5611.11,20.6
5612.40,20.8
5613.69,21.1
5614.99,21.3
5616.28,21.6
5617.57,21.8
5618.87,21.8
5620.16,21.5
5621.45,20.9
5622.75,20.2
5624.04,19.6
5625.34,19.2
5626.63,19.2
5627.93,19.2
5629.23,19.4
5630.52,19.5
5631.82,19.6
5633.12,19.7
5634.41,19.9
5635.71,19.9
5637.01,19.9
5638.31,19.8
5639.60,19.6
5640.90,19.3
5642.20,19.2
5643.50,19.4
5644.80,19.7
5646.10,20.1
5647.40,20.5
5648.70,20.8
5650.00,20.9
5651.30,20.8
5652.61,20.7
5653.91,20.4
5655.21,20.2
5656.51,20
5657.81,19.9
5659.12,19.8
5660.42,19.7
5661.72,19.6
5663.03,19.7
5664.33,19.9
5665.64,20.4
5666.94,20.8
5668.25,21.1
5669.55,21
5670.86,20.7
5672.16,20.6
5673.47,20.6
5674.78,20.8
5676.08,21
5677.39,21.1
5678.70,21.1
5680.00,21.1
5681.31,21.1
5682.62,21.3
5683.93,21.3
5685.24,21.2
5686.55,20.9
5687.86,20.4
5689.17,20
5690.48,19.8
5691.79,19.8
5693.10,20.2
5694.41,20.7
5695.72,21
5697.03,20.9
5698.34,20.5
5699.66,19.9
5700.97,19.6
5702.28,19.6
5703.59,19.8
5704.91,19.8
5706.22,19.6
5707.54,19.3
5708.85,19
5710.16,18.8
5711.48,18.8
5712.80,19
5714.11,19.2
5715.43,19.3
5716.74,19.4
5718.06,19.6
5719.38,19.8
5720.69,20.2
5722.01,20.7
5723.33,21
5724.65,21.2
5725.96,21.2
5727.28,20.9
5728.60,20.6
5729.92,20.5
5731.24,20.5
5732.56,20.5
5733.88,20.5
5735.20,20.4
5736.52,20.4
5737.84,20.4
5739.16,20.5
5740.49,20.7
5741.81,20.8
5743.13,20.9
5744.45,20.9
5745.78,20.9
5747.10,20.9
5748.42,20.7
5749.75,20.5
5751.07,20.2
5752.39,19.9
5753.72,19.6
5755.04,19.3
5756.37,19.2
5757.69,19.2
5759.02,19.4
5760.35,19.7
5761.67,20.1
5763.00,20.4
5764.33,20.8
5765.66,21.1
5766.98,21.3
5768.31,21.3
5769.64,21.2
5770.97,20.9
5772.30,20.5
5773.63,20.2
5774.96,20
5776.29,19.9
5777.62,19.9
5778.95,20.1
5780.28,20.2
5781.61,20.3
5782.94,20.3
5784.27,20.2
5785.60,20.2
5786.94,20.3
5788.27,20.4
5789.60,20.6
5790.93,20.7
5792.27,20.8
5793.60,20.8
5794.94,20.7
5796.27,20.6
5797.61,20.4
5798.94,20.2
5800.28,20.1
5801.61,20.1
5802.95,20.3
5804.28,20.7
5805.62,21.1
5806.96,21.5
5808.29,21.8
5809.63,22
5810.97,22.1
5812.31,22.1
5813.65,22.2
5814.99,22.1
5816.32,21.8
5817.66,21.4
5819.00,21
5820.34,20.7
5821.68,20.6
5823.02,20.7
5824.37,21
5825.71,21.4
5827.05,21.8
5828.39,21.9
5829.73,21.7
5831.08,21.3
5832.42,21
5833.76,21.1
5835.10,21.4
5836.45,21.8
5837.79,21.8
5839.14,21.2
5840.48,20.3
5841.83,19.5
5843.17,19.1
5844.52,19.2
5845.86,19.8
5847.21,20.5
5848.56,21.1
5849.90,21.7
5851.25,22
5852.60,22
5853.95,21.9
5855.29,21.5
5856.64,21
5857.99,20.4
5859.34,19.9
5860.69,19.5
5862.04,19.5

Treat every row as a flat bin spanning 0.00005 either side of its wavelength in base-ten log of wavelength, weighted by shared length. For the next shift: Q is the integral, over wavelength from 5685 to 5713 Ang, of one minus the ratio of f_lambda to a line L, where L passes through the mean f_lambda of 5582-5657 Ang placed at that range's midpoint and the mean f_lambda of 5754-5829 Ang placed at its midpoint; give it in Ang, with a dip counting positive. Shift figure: 0.7 Ang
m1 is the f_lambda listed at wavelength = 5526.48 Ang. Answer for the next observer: 19.8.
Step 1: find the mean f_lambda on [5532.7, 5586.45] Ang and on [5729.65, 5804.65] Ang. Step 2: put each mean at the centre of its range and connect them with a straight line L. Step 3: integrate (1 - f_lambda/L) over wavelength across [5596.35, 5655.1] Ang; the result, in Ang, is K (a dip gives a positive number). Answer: 0.6 Ang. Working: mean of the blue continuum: 20.4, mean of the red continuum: 20.4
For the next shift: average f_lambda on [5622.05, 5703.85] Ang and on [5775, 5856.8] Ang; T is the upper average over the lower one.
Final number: 1.03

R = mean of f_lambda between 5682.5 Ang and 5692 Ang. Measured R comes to 20.6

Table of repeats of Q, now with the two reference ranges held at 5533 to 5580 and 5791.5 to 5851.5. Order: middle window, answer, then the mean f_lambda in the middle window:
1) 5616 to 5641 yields 0.7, 20.1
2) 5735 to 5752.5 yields 0.2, 20.6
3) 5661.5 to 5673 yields 0.1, 20.4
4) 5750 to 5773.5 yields 0.7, 20.2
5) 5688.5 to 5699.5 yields 0.2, 20.3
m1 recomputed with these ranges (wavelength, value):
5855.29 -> 21.5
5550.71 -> 19.8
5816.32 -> 21.8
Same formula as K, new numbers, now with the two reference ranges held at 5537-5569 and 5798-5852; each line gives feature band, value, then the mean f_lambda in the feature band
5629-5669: 1.5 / 20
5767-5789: 0.6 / 20.4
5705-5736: 1.3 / 20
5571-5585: 0.3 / 20.1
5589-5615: 0.4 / 20.4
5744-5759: 0.6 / 20.1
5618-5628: 0.2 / 20.3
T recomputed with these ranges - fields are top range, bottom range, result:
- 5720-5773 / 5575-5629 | 1.01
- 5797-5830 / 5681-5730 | 1.05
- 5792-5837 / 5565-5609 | 1.05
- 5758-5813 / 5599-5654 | 1.02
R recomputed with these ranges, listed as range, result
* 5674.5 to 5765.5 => 20.3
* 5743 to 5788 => 20.3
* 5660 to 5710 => 20.4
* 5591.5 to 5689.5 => 20.4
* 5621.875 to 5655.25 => 19.9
